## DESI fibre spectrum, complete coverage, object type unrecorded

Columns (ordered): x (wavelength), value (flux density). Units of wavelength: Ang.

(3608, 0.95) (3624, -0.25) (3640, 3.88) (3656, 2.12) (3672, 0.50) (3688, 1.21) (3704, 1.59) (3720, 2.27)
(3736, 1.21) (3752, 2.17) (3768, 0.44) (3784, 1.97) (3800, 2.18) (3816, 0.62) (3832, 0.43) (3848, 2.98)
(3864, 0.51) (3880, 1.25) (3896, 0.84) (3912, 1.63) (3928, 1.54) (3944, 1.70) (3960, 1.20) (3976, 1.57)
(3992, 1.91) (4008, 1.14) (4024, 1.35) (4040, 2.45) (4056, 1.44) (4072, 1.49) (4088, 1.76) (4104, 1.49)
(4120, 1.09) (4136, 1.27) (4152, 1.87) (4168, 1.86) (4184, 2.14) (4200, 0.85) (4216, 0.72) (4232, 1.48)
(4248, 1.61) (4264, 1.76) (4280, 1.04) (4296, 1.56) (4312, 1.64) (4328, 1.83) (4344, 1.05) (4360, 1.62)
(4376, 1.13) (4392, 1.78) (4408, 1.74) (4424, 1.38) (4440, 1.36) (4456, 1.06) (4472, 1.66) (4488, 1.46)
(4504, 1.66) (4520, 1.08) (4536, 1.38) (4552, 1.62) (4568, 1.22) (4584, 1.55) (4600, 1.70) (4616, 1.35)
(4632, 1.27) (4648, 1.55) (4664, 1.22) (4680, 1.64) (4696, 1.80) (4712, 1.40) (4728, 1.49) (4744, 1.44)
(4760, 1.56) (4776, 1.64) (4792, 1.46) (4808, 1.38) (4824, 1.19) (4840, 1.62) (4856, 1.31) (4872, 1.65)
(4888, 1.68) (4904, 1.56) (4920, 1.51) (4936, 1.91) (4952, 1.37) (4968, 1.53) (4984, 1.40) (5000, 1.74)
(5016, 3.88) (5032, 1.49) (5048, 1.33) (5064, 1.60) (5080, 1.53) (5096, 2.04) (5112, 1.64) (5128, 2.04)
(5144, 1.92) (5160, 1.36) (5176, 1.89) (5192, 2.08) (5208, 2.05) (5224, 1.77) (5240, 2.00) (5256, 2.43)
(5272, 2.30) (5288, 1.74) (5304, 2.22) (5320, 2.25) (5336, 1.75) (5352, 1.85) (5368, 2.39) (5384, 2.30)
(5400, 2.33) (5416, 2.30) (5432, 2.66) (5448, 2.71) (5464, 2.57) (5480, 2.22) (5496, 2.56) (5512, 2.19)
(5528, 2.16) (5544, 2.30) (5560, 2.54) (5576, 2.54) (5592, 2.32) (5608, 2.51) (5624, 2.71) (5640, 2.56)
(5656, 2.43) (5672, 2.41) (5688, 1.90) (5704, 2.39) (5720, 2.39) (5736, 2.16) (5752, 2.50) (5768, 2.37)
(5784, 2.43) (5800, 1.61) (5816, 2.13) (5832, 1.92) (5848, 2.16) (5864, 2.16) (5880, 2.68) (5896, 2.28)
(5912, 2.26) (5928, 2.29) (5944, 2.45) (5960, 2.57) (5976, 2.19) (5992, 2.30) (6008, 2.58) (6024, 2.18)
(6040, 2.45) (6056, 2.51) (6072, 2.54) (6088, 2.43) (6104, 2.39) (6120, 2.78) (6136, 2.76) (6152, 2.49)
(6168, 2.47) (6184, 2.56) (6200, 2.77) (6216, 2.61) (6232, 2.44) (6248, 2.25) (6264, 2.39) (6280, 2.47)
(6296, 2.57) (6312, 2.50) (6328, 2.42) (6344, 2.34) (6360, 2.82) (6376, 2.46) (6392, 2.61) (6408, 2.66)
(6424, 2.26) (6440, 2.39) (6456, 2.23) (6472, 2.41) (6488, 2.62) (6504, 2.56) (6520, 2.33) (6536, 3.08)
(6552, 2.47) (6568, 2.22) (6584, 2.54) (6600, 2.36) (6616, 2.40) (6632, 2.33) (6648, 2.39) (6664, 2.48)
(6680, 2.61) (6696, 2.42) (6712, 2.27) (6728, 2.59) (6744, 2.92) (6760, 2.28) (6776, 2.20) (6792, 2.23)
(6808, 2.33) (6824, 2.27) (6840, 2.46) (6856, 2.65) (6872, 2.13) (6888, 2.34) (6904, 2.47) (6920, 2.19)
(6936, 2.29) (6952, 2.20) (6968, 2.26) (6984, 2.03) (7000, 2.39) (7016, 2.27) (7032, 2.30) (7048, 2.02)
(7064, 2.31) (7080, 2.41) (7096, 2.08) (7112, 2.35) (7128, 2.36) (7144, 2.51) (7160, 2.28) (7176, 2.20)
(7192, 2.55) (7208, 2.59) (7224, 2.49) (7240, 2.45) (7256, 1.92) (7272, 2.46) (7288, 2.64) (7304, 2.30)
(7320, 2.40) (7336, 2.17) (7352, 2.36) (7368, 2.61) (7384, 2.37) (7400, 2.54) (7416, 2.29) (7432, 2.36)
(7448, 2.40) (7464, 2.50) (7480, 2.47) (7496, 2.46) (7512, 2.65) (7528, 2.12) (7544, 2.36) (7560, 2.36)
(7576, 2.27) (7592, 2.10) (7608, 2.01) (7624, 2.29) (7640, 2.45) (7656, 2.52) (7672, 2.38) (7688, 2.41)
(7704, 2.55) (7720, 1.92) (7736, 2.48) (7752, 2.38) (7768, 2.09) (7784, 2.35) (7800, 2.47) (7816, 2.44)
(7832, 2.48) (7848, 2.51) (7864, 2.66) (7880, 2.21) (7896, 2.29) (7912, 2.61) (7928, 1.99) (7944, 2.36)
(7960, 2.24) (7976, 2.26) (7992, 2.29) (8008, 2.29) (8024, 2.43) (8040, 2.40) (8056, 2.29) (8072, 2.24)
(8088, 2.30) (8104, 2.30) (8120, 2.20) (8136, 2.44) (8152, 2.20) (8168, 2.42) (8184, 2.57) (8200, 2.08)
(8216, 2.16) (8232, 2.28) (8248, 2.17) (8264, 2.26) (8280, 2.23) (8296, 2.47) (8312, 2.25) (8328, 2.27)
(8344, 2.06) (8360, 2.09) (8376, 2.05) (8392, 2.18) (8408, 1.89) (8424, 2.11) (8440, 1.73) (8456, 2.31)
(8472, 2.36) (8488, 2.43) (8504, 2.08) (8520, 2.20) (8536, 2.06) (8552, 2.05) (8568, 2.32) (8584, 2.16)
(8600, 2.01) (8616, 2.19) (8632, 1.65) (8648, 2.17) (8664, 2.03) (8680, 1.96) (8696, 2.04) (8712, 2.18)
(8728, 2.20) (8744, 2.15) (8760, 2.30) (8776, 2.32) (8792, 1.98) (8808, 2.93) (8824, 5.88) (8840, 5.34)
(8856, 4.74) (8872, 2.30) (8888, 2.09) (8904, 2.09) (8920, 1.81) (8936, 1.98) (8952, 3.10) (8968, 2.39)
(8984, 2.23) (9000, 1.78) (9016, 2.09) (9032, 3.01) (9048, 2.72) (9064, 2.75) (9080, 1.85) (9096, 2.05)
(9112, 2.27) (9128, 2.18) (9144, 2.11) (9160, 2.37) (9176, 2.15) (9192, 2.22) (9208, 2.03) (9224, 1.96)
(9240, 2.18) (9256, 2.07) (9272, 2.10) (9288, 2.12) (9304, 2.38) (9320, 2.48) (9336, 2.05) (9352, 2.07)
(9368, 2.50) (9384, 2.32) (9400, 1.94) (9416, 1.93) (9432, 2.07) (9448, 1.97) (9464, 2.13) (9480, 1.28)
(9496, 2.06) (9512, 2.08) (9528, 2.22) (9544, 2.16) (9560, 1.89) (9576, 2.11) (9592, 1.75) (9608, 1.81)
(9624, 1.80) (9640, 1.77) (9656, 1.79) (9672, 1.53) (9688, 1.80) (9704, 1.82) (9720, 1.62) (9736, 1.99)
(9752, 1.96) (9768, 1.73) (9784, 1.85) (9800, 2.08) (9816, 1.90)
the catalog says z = 0.345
